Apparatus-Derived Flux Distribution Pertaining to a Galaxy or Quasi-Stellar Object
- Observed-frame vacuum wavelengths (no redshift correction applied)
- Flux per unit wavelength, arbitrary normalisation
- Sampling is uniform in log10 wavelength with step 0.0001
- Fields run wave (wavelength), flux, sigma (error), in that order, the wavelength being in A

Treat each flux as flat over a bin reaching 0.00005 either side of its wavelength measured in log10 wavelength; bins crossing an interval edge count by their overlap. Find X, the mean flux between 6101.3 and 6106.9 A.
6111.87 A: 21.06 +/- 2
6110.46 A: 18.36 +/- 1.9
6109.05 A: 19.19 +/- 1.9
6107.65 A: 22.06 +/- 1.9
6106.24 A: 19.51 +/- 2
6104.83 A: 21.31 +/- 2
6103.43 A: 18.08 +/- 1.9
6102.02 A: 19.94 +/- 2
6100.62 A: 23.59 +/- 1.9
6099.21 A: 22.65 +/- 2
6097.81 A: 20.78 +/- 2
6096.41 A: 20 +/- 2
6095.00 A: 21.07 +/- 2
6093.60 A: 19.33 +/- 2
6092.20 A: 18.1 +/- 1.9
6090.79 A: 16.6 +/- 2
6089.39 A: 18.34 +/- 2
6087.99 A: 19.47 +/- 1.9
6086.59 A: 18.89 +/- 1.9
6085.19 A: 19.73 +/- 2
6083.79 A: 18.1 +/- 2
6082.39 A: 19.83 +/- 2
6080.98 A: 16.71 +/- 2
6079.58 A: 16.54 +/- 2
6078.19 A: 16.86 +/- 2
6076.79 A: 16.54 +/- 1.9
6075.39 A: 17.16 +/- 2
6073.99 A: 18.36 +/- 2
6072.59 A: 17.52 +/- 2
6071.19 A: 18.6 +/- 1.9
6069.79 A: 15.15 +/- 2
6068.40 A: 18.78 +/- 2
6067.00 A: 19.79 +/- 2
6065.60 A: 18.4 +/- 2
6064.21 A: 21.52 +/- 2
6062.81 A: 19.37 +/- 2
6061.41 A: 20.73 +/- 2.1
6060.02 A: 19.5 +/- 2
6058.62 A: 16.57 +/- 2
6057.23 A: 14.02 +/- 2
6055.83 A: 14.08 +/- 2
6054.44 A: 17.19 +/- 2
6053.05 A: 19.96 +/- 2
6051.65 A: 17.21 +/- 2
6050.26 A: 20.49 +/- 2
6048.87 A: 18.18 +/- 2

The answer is 19.7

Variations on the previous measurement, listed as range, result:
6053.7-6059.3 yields 15.5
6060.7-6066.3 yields 20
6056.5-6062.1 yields 17.7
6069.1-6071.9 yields 16.9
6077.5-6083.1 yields 17.5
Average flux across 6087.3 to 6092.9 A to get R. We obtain 18.1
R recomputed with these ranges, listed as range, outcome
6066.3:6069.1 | 19.3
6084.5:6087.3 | 19.3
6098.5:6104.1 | 21.1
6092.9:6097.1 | 20.1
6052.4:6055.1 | 18.6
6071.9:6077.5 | 17.4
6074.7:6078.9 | 16.9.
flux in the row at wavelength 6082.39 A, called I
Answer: 19.83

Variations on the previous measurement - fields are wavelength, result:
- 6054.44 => 17.19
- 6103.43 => 18.08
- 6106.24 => 19.51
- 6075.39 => 17.16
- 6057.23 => 14.02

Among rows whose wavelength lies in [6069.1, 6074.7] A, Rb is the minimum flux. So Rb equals 15.15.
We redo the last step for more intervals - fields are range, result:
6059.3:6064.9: 19.37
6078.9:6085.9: 16.54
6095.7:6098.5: 20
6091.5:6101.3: 18.1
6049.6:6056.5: 14.08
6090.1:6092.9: 16.6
